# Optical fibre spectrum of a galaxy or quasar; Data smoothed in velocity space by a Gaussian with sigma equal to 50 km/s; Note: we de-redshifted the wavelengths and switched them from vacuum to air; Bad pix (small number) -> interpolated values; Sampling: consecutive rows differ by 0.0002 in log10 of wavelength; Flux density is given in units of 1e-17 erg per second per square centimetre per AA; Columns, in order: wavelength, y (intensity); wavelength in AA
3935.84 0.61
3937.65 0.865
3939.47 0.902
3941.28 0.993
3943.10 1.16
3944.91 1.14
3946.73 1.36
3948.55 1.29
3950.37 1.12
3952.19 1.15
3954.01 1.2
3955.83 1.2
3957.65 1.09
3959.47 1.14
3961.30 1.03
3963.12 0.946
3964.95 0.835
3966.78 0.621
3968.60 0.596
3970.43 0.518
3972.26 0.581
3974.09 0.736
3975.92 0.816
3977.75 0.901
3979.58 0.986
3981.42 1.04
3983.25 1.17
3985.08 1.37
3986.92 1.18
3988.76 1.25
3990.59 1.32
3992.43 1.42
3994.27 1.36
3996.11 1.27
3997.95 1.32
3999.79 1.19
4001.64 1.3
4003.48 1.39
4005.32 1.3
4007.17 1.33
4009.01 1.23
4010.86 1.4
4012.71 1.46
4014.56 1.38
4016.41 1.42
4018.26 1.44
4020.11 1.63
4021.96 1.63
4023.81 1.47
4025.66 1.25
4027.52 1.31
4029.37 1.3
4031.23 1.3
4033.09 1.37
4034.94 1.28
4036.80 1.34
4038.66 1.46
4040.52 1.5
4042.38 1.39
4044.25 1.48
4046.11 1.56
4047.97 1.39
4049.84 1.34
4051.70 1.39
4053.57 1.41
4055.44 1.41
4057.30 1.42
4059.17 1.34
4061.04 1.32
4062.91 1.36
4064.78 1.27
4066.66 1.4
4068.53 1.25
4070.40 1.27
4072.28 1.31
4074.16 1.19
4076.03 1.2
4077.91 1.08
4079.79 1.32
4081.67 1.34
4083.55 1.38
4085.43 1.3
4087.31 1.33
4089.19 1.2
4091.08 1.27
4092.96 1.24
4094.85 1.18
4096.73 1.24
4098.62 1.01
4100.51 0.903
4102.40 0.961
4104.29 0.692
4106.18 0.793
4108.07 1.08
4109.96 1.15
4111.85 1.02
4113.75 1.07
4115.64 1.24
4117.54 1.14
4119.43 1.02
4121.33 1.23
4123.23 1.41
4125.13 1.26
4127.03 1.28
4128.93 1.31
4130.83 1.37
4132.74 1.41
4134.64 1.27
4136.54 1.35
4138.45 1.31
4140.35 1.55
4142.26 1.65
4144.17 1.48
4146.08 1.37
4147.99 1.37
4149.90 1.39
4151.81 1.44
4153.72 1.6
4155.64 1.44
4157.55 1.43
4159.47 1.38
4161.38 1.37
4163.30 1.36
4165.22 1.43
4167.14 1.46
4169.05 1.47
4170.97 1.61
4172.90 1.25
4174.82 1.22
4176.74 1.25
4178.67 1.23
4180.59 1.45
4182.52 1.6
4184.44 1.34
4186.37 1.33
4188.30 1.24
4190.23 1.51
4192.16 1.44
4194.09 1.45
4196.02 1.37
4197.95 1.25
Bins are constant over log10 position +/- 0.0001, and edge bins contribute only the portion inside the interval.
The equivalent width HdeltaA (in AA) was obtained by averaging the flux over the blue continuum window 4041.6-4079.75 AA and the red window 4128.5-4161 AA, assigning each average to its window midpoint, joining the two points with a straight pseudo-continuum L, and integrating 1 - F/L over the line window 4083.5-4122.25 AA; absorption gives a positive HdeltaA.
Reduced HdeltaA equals 7.5 AA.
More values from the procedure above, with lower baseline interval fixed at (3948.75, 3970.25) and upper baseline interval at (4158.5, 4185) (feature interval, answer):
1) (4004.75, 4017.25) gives -3.19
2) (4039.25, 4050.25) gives -2.88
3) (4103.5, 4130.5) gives 3.29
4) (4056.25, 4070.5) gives -1.81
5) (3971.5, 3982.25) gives 1.84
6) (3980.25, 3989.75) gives -1.49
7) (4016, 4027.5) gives -3.74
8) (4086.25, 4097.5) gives -0.07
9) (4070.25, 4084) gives -0.54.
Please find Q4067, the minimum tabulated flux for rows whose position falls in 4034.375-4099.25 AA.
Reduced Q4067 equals 1.01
